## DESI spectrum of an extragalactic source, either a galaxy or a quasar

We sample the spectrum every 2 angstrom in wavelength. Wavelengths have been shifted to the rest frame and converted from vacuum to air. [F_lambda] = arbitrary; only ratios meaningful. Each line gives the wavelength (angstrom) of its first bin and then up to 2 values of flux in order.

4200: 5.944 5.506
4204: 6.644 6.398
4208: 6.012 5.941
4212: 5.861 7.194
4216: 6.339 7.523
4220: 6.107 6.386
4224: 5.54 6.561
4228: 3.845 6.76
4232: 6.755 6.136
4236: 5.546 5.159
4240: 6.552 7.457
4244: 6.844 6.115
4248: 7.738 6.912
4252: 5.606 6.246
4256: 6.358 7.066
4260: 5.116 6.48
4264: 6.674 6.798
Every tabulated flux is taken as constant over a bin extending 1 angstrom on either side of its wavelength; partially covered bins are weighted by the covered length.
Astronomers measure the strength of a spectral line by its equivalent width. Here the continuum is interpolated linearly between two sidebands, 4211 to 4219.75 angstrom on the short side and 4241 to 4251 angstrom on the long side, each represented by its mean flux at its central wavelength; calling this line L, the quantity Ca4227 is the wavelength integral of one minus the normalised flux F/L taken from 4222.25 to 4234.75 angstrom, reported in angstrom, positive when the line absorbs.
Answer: 1.6 angstrom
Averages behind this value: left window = 6.68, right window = 7.01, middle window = 5.96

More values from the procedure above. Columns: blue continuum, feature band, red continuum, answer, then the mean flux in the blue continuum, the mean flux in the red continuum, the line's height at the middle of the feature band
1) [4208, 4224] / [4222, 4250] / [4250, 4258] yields 0.4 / 6.39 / 6.3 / 6.34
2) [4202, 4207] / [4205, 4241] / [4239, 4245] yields 2.6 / 6.32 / 6.95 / 6.63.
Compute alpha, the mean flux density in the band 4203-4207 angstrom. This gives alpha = 6.52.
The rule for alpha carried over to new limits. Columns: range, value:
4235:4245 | 6.31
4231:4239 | 5.9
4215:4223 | 6.59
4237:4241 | 5.86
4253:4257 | 6.3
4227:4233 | 5.79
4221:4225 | 5.96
